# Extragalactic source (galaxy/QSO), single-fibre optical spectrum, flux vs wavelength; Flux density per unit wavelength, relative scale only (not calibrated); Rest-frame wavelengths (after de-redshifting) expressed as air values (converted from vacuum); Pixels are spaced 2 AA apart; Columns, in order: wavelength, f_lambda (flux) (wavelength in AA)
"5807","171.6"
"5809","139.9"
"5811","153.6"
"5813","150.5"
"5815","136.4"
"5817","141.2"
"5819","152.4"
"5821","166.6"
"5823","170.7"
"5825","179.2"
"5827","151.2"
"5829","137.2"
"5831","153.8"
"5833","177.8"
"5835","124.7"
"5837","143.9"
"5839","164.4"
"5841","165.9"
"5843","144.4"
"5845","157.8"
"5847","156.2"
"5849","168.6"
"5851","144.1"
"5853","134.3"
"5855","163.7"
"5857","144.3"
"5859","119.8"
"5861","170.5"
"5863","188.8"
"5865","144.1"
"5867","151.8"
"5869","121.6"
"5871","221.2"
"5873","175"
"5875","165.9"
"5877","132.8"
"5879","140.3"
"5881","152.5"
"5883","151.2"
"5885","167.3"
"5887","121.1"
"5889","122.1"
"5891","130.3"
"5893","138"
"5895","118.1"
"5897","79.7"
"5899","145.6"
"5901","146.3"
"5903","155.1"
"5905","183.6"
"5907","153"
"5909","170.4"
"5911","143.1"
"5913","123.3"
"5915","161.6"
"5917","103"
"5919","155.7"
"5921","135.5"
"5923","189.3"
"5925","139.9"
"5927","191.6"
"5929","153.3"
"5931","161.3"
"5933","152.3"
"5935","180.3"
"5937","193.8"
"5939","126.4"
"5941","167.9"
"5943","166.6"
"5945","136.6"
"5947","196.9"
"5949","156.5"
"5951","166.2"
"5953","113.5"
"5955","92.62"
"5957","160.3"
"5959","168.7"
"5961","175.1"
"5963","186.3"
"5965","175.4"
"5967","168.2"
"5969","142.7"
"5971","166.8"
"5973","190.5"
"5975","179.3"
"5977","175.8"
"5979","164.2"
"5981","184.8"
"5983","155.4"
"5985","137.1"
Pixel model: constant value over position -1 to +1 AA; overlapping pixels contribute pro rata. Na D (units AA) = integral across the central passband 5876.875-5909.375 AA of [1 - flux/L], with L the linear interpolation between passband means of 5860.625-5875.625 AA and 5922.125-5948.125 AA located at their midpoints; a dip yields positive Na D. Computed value 4.9 AA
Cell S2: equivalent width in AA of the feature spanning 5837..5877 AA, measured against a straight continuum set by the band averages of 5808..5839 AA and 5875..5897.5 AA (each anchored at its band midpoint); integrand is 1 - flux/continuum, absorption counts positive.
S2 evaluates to -4.0 AA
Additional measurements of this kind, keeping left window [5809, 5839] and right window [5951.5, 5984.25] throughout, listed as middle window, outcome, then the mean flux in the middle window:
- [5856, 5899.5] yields 3.0 AA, 146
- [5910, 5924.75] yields 1.4 AA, 144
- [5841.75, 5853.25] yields 0.1 AA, 152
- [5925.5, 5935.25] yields -0.3 AA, 165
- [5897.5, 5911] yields 0.3 AA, 155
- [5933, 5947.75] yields -0.5 AA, 165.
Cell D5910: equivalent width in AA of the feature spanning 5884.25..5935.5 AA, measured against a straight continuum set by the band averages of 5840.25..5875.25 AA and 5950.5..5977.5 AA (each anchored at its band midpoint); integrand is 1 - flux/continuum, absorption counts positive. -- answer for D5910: 4.1 AA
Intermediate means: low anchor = 157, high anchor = 161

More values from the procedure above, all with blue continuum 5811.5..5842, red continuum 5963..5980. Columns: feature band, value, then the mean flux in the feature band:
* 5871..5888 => 0.6 AA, 155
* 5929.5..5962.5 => 2.1 AA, 158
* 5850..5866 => 0.7 AA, 151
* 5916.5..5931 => 0.9 AA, 155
